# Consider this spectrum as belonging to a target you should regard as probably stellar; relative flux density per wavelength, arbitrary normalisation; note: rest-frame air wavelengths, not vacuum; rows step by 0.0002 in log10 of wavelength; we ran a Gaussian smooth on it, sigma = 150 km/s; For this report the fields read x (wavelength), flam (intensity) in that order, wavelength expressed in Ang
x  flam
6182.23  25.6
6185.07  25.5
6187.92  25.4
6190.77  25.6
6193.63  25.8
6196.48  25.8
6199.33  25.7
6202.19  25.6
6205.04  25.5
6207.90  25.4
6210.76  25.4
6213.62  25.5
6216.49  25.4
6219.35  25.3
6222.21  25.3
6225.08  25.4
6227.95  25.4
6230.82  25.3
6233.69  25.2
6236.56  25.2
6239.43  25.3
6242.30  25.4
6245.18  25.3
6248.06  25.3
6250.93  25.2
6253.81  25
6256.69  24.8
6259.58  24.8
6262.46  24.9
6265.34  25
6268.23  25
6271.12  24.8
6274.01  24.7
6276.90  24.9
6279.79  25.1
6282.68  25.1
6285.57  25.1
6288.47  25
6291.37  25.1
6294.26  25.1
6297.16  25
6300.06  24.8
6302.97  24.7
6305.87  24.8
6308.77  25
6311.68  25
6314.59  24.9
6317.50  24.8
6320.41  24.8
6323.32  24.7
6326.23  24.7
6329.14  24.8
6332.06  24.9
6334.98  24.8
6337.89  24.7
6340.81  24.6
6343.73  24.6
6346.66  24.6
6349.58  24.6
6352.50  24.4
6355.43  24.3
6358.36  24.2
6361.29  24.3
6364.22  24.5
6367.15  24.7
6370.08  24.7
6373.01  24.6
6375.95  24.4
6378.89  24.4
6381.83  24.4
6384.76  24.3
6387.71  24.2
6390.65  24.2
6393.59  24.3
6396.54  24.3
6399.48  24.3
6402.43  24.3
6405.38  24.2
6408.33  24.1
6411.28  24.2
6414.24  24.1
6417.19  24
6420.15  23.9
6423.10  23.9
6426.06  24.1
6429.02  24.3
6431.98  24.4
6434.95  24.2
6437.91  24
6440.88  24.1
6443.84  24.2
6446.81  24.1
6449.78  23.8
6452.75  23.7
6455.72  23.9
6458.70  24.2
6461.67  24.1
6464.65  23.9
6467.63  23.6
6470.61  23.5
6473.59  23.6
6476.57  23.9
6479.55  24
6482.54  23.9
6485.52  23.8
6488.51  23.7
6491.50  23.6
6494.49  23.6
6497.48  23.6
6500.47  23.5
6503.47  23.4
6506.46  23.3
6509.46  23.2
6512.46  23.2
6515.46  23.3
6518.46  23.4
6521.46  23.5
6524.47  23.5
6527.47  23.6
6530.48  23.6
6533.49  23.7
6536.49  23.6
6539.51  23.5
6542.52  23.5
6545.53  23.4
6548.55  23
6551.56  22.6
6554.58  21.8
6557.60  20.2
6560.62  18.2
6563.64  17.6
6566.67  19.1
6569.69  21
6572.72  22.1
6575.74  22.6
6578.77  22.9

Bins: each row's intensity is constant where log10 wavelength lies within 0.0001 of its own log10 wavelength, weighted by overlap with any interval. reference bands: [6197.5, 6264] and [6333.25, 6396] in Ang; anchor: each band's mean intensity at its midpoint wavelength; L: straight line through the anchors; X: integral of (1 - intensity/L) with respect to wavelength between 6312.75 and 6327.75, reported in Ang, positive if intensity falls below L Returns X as 0.0 Ang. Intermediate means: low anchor 25.3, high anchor 24.5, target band 24.8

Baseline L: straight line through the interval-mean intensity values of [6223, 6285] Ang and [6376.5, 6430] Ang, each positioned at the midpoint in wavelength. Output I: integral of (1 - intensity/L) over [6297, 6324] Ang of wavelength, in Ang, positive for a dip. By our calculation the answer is -0.1 Ang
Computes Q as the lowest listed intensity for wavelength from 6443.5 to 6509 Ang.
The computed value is 23.3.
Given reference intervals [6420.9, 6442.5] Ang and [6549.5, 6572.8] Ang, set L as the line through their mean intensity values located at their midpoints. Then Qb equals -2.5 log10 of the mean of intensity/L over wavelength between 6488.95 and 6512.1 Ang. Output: -0.07 mag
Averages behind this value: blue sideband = 24.1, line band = 23.5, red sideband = 20.3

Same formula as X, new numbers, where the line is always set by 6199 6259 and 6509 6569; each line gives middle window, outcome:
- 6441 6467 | -0.9 Ang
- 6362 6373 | -0.3 Ang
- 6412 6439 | -0.8 Ang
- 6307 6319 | -0.2 Ang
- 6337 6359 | -0.3 Ang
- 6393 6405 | -0.3 Ang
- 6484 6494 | -0.4 Ang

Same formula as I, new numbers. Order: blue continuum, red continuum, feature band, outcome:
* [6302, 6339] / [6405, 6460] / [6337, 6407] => 0.2 Ang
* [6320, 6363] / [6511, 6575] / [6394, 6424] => -0.4 Ang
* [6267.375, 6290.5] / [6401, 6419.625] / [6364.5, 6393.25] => -0.1 Ang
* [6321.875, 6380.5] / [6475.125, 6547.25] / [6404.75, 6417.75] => 0.0 Ang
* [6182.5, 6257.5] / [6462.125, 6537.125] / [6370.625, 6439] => -0.1 Ang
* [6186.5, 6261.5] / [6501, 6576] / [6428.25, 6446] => -0.6 Ang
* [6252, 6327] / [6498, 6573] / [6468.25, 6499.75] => -1.0 Ang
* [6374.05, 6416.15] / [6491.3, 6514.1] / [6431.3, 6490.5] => -0.4 Ang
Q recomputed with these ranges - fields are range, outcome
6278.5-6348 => 24.6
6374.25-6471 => 23.5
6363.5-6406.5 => 24.2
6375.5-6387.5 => 24.3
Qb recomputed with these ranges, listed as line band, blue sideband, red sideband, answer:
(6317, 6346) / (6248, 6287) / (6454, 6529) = -0.006 mag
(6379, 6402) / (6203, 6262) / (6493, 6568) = -0.020 mag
